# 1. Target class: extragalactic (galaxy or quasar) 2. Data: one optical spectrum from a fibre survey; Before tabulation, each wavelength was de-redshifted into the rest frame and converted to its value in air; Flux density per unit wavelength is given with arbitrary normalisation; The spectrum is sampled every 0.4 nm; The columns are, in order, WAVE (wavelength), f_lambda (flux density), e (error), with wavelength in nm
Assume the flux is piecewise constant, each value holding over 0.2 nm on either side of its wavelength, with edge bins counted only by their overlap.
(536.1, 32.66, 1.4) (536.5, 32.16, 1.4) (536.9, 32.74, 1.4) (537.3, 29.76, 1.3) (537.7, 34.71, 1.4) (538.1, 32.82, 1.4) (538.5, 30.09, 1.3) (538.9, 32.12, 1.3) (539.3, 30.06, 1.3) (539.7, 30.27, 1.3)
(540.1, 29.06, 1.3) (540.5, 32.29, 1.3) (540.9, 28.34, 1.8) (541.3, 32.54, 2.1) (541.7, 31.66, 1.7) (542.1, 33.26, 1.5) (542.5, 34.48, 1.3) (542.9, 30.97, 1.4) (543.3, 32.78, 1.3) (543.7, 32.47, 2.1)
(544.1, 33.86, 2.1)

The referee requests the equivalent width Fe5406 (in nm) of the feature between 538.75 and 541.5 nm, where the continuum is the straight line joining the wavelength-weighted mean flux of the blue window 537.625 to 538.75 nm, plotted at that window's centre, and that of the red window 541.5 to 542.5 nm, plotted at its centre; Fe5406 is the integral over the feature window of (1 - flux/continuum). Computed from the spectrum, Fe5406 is 0.16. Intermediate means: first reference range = 32.3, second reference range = 32.9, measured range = 30.6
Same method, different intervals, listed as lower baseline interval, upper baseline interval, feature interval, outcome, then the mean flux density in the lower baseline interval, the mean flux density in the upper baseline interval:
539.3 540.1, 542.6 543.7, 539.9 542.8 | -0.06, 29.9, 32.2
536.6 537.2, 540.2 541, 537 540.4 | 0.01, 32.1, 30.4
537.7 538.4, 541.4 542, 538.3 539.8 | 0.09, 33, 32.1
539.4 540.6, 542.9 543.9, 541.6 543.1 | -0.05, 30.4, 32.3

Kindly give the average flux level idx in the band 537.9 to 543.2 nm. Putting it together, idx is 31.4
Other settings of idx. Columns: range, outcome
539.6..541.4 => 30.4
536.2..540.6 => 31.5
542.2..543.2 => 32.8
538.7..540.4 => 30.5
